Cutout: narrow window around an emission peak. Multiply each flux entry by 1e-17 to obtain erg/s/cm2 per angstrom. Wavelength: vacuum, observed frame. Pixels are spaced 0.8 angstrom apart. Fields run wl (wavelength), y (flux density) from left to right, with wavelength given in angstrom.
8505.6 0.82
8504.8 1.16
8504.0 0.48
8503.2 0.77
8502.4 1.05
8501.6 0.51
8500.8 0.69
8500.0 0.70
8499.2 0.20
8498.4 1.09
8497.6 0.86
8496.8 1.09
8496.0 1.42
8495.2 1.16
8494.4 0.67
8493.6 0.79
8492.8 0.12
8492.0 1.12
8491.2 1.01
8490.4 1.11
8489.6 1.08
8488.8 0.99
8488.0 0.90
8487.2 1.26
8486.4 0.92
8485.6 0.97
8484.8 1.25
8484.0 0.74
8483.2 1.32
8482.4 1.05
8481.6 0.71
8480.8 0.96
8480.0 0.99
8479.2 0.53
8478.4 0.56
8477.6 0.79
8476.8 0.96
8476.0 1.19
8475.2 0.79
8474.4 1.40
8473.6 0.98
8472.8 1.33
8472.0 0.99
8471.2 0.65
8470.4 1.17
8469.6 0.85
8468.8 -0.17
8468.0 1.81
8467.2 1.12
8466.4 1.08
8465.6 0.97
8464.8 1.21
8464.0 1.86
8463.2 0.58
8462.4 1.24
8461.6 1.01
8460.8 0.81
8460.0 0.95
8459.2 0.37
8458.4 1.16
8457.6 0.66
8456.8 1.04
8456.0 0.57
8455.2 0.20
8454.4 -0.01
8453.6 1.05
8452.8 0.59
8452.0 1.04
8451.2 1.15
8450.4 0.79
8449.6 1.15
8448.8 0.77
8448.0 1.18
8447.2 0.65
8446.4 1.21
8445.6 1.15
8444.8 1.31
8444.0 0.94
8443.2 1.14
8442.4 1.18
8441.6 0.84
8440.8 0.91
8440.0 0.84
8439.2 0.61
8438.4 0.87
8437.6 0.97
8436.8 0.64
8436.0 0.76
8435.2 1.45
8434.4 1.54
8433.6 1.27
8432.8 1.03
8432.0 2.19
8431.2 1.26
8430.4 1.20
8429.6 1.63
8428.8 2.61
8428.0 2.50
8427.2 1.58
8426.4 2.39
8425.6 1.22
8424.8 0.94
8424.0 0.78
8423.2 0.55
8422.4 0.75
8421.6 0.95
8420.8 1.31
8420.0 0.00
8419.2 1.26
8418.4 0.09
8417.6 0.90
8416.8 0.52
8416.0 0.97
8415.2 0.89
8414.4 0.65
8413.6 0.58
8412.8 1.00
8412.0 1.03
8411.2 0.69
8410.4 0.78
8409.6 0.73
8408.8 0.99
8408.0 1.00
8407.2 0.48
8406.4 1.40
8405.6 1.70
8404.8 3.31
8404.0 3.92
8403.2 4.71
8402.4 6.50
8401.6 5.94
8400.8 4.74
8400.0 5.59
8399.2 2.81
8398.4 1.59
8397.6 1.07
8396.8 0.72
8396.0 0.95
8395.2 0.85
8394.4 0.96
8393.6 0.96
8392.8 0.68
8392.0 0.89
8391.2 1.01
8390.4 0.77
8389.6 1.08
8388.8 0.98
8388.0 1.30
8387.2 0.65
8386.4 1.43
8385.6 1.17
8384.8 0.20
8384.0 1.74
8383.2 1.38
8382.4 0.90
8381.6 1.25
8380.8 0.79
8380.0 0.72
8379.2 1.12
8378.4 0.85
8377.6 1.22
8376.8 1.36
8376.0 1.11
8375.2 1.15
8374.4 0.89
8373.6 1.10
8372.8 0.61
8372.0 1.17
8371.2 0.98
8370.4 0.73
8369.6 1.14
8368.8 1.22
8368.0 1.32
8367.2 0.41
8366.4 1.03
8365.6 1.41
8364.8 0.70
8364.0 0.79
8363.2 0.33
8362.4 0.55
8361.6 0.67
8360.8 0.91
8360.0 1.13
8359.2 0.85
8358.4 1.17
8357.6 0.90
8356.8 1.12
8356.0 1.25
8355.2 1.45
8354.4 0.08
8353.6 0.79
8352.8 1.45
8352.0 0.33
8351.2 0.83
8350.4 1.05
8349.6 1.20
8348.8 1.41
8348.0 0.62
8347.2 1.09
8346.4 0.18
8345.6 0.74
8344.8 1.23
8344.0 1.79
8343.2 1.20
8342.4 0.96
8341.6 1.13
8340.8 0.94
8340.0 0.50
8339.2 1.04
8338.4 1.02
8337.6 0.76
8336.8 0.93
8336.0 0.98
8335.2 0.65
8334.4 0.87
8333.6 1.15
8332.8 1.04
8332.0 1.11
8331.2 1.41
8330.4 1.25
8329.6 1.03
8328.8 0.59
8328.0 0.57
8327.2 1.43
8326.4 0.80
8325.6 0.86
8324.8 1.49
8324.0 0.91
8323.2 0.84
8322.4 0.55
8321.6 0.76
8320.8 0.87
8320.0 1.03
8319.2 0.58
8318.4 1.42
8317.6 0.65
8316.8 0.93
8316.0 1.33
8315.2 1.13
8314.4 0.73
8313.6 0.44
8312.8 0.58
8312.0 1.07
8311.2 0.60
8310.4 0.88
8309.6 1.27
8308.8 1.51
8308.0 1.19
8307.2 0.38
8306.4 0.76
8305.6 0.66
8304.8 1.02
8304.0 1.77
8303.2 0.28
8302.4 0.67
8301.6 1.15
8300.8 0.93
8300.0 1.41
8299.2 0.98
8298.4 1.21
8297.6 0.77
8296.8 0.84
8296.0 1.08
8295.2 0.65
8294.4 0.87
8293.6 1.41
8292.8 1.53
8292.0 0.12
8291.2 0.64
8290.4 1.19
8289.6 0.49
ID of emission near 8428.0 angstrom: [N II]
